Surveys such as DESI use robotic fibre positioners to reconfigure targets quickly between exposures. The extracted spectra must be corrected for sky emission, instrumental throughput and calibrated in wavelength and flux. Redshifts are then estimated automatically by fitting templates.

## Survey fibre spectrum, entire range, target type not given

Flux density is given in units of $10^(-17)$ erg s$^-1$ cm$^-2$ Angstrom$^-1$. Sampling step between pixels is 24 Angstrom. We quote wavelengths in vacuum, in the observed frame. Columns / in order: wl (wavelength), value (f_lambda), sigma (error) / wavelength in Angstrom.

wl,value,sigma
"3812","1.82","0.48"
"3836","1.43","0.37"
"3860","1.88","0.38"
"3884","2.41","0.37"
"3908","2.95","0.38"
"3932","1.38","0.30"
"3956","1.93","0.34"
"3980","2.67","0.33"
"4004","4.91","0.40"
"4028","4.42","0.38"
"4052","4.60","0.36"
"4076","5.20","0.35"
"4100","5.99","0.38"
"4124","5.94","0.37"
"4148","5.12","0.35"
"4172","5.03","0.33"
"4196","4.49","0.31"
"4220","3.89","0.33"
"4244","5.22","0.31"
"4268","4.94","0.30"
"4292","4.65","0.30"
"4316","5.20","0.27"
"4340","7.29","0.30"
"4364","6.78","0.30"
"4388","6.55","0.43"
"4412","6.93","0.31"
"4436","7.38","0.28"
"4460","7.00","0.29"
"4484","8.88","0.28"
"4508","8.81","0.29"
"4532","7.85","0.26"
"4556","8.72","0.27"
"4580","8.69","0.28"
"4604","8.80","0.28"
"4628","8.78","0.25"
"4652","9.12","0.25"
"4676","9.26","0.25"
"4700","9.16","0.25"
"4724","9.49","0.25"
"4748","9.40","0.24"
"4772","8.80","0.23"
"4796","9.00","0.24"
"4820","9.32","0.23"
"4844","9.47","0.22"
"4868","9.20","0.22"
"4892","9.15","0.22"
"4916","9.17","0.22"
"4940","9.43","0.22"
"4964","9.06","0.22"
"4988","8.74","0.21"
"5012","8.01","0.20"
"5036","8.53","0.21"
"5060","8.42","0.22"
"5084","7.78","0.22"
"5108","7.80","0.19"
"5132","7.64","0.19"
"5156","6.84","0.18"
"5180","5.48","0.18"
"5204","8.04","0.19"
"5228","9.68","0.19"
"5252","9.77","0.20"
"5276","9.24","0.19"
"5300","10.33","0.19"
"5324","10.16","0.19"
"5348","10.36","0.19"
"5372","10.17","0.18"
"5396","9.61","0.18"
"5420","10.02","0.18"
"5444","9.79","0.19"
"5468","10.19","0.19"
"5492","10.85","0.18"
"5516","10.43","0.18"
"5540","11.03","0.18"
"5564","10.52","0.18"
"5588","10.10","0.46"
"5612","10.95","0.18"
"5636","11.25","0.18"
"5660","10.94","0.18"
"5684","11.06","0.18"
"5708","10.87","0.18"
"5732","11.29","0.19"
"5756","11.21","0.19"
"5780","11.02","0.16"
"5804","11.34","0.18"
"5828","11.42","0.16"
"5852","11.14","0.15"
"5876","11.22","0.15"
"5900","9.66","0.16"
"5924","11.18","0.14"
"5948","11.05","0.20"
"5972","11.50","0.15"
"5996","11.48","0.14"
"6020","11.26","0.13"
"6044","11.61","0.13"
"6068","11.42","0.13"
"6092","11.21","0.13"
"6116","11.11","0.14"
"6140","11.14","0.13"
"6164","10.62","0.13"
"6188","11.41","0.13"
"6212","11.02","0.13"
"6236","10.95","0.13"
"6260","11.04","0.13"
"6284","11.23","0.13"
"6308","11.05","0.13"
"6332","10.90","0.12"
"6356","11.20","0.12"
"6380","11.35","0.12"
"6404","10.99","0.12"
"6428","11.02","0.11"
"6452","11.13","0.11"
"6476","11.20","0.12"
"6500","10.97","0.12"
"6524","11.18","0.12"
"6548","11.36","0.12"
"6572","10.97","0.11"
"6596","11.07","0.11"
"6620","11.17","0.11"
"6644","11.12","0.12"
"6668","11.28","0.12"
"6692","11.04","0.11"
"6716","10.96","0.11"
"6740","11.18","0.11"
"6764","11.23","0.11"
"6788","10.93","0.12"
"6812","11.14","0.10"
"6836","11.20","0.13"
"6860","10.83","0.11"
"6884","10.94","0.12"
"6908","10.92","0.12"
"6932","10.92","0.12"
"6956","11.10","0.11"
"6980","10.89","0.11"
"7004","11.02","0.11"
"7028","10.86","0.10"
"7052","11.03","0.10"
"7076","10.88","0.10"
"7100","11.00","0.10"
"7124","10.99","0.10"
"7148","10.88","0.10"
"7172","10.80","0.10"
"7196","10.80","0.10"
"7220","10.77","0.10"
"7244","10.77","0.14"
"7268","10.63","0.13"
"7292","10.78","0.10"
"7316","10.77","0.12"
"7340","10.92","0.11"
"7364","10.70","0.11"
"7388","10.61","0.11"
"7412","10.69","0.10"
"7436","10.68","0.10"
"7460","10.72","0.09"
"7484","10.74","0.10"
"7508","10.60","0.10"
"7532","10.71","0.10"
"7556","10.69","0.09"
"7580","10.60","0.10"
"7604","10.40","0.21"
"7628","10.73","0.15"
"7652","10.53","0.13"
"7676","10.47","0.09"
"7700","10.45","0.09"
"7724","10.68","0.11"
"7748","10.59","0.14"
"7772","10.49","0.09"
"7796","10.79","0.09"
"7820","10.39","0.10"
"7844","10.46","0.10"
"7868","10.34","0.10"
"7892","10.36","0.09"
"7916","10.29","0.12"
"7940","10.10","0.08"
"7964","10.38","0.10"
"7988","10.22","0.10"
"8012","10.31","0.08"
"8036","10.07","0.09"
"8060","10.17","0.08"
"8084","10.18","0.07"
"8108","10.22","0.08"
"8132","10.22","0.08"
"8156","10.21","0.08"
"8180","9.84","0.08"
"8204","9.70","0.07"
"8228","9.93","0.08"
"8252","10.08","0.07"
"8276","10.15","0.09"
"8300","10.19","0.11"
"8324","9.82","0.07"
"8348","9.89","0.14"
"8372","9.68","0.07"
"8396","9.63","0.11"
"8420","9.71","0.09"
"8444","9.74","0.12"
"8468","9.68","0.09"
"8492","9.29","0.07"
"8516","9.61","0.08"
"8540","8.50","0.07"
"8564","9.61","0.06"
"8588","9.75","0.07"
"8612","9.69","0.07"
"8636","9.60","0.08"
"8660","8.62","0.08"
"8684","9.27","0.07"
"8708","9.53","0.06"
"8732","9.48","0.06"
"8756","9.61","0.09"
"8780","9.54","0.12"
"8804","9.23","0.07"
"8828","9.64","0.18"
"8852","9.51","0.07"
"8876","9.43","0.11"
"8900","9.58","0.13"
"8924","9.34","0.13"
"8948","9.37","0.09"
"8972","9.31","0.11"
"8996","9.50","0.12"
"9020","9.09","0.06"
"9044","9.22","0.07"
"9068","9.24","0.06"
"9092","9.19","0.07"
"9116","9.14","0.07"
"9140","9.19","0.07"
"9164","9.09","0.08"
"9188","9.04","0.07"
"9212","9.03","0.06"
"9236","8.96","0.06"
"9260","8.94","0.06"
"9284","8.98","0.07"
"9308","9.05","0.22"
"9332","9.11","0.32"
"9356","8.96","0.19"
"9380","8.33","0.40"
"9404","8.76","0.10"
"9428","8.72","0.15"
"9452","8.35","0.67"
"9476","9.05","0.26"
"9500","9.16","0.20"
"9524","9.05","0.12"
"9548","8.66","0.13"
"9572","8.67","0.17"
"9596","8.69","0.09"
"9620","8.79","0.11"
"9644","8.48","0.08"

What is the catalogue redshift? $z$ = 0.000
